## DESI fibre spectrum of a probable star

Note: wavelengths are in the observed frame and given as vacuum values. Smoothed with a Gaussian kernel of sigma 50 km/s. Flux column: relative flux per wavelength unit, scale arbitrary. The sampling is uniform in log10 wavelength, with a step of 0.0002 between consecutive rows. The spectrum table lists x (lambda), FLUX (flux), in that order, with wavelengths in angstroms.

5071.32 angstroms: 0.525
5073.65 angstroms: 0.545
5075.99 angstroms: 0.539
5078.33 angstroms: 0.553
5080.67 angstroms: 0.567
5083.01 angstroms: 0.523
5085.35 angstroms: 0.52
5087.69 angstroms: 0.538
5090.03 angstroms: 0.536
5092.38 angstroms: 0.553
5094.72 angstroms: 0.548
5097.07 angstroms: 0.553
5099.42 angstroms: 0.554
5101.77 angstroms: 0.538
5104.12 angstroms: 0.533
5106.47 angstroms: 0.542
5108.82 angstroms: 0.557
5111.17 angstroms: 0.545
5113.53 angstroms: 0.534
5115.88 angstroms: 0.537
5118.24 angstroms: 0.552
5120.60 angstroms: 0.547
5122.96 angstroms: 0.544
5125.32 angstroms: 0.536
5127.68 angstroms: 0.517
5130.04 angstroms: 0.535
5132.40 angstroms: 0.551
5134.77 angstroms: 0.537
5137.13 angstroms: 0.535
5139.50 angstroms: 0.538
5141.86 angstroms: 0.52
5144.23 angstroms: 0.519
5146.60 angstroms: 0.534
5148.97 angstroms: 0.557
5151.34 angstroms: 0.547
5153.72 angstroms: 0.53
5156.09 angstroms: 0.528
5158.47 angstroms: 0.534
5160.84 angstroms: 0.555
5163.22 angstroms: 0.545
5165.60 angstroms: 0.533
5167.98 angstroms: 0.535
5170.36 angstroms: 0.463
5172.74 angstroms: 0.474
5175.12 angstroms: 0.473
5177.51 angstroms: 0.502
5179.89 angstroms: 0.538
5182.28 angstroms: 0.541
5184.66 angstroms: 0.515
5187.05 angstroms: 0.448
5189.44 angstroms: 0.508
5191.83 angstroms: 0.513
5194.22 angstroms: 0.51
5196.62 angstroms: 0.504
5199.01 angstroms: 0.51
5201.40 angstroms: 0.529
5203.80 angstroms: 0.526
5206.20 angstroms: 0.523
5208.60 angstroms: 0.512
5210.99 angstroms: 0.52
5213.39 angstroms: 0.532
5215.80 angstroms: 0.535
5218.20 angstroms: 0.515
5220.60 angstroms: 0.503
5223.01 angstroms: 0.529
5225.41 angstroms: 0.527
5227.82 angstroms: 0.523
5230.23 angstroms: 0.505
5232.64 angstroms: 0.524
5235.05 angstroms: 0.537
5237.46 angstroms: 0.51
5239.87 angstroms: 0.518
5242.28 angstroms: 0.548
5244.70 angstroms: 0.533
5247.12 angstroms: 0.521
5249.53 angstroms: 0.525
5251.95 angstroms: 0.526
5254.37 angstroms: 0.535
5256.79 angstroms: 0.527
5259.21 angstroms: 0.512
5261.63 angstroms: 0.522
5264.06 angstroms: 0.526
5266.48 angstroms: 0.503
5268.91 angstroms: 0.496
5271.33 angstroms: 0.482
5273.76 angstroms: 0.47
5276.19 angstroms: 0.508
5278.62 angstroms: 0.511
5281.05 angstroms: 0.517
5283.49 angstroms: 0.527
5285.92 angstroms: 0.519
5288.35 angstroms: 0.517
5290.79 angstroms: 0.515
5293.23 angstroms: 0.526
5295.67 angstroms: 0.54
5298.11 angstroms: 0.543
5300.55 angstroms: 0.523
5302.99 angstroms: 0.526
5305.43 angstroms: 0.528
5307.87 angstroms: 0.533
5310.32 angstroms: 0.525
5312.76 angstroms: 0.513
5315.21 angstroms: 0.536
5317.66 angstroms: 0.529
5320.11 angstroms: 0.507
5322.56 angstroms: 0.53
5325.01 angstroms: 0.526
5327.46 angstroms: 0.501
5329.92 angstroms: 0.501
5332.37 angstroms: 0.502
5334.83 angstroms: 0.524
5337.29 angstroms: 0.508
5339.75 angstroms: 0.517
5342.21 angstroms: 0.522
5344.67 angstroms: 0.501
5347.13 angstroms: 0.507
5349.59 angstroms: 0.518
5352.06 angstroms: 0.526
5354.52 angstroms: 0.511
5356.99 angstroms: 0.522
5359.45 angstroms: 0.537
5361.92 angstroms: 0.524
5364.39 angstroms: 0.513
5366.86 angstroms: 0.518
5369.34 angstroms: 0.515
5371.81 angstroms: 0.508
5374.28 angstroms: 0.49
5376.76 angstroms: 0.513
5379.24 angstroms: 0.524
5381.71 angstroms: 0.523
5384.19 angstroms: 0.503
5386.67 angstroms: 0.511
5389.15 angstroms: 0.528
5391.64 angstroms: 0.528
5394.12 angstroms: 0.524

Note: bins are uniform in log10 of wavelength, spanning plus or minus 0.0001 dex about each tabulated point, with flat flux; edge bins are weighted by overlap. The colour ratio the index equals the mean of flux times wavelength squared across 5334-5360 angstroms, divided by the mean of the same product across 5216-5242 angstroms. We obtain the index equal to 1.04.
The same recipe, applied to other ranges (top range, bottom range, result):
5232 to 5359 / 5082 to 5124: 1.03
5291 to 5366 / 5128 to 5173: 1.05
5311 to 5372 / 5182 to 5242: 1.05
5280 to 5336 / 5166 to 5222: 1.07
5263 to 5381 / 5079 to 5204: 1.05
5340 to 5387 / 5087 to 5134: 1.05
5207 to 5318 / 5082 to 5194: 1.03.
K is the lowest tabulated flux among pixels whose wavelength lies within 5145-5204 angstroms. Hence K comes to 0.448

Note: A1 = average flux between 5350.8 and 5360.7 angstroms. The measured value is 0.524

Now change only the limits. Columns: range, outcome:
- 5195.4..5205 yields 0.517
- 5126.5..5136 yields 0.535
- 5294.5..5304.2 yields 0.533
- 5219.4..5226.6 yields 0.52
